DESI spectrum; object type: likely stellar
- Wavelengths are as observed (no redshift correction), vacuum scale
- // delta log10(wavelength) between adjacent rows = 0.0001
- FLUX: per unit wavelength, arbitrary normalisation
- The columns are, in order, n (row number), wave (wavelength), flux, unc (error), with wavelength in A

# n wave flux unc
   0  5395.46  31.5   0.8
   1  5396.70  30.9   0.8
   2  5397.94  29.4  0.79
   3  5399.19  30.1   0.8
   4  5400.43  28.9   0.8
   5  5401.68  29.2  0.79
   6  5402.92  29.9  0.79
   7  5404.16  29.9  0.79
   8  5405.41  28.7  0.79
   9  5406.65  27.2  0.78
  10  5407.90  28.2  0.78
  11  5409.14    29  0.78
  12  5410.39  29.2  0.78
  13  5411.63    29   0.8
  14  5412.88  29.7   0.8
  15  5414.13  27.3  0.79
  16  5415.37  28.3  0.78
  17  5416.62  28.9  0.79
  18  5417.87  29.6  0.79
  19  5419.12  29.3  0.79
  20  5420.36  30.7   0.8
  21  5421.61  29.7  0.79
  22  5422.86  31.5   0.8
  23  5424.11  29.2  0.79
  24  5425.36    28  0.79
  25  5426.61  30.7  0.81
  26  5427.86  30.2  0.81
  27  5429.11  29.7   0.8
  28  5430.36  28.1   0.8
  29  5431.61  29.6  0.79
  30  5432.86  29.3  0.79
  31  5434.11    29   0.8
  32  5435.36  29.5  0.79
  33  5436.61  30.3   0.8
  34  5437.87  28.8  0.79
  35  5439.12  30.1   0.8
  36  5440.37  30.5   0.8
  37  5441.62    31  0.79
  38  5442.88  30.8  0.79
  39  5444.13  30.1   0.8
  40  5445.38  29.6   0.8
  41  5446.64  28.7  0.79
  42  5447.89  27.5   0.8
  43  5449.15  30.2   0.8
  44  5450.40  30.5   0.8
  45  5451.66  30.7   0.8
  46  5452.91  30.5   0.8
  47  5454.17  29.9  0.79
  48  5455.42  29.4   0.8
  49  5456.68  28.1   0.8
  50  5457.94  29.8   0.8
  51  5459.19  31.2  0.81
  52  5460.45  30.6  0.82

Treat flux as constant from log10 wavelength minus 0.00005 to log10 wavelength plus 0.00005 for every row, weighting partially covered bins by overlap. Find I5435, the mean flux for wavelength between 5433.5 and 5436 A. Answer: 29.3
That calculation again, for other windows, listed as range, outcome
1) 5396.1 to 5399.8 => 30.1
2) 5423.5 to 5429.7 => 29.6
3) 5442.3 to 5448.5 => 29.4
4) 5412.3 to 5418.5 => 28.7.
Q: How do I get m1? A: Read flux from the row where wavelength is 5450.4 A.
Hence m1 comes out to 30.5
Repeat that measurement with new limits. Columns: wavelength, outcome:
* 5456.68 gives 28.1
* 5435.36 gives 29.5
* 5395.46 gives 31.5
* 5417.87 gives 29.6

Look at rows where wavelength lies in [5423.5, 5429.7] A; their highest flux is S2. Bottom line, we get 30.7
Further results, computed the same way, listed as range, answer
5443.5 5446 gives 30.1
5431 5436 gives 29.6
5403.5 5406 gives 29.9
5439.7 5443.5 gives 31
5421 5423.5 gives 31.5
